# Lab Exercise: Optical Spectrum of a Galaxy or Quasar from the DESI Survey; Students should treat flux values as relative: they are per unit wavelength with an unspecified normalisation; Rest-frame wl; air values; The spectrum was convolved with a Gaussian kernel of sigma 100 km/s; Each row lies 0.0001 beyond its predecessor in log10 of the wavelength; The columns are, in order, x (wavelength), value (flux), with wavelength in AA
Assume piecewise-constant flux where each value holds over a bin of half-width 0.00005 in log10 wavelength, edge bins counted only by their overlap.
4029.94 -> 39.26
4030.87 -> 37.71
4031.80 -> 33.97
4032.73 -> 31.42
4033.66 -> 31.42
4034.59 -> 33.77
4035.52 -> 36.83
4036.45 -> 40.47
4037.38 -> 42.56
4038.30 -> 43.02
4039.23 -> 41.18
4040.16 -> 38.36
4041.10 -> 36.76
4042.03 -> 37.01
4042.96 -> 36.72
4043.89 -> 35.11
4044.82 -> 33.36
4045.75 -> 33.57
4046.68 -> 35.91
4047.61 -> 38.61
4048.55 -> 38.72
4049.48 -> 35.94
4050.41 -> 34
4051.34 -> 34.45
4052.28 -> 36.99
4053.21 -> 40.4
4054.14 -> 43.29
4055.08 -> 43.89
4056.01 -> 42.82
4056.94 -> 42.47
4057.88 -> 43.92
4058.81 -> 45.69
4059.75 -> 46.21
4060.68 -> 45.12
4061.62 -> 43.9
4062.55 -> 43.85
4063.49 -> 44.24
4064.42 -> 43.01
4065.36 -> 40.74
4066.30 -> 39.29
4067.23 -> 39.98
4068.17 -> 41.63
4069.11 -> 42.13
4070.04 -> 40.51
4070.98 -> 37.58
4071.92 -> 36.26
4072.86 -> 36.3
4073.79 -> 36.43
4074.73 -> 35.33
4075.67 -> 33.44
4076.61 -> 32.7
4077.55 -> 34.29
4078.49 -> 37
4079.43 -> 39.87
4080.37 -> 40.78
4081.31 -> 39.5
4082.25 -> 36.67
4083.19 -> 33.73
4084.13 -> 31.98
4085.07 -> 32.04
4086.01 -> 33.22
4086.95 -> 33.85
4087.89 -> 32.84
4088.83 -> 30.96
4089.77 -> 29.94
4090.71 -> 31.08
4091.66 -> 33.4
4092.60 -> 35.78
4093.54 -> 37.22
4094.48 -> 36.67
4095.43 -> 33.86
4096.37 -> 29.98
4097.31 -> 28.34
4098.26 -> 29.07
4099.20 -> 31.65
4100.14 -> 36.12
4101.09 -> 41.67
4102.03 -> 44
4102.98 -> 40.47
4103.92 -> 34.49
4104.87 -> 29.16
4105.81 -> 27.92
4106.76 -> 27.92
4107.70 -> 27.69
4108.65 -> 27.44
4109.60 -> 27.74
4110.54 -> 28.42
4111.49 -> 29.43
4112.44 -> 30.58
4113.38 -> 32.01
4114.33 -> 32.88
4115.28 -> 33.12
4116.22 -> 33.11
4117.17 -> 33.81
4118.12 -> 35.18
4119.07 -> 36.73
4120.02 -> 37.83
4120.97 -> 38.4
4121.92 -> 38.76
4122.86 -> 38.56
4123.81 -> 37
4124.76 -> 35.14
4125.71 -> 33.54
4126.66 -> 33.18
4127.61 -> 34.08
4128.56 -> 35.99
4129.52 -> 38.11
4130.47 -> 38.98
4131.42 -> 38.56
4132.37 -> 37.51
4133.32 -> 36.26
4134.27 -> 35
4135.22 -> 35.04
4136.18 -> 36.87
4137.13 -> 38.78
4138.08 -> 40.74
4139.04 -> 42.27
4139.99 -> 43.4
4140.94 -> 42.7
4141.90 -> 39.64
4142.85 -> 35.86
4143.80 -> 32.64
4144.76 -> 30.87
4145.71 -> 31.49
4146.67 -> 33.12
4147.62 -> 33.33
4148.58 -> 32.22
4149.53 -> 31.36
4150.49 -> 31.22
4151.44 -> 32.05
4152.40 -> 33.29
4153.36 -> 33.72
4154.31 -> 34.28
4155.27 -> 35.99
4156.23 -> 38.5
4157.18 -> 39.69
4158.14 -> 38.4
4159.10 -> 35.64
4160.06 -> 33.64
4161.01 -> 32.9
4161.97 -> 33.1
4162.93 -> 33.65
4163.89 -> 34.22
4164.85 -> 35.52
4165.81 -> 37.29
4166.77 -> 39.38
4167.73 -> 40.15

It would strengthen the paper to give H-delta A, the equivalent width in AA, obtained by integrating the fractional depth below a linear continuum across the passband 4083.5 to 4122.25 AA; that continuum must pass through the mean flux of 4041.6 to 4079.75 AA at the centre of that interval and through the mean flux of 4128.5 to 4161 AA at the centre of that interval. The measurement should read 4.6 AA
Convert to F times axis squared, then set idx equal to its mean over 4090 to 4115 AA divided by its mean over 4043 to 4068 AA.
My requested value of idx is 0.83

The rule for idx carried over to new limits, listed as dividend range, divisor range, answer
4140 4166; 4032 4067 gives 0.93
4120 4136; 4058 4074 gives 0.91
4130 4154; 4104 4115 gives 1.24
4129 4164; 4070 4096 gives 1.06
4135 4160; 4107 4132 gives 1.07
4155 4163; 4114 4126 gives 1.02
